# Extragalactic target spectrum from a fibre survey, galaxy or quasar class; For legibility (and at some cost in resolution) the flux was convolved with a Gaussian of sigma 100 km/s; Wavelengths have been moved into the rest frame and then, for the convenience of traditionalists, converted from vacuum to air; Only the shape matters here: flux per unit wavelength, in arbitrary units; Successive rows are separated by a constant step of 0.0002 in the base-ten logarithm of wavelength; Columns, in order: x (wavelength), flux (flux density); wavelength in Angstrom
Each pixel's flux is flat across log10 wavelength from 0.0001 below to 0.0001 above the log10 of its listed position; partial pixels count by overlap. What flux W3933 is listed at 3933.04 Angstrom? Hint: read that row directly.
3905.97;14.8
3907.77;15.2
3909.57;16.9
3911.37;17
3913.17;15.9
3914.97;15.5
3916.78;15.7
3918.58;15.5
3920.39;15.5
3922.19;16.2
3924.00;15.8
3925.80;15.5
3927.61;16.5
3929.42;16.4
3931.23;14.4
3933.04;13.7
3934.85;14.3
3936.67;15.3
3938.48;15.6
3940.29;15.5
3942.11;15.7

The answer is 13.7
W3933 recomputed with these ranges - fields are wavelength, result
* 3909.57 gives 16.9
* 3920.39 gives 15.5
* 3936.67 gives 15.3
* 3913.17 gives 15.9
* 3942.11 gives 15.7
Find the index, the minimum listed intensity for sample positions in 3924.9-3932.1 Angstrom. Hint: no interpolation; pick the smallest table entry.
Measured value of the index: 14.4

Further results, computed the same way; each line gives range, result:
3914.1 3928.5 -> 15.5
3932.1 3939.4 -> 13.7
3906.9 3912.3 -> 15.2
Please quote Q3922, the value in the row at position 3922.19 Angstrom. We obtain 16.2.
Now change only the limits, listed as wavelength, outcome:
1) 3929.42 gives 16.4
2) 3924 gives 15.8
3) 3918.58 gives 15.5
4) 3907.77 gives 15.2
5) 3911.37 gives 17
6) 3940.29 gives 15.5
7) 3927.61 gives 16.5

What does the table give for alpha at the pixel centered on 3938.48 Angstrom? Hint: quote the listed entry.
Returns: 15.6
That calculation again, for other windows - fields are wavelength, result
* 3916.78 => 15.7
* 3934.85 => 14.3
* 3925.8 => 15.5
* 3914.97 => 15.5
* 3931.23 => 14.4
